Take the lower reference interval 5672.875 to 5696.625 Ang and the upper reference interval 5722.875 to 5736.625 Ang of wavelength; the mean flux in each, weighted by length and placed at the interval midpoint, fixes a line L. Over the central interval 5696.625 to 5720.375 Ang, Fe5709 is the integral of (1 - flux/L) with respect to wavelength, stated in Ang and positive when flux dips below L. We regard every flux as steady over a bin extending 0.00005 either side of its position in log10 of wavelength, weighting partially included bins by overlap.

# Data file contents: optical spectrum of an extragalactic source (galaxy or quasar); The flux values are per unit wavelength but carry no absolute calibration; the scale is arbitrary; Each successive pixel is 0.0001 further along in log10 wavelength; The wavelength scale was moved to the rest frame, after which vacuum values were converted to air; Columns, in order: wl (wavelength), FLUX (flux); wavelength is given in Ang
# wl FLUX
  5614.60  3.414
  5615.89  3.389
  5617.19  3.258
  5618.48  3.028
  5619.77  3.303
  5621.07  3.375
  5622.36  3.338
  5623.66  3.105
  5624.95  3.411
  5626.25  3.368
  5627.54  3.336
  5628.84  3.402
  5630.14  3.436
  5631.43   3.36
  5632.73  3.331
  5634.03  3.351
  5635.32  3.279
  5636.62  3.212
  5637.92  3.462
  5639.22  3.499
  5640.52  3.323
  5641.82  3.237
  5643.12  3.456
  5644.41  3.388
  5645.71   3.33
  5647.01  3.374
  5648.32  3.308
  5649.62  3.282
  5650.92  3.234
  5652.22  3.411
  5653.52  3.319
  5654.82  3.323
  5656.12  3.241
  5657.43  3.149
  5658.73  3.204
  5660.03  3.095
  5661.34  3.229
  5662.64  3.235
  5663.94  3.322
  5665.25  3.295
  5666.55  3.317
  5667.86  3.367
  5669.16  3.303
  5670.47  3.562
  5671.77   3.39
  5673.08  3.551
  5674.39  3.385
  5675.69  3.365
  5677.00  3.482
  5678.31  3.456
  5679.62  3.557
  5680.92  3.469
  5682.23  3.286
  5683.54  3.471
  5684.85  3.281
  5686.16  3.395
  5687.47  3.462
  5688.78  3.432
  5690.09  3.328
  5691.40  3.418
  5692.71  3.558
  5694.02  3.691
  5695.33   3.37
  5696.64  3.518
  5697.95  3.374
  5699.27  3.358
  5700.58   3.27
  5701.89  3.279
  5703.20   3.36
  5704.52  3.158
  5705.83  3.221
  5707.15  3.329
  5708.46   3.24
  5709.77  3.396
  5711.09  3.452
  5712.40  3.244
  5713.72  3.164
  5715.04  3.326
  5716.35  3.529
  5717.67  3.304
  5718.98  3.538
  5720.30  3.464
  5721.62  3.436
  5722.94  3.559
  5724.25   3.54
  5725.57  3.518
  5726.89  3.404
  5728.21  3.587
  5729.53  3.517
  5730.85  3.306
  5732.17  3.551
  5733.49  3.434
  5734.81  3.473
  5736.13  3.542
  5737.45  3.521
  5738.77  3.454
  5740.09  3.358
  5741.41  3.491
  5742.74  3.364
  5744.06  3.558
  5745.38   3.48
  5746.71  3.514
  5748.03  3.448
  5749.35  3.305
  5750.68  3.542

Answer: 0.9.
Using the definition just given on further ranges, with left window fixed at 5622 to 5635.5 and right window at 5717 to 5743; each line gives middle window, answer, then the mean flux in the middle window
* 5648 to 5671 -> 0.63 Ang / 3.29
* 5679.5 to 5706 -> 0.22 Ang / 3.39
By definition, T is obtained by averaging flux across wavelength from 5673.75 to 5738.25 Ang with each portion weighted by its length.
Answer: 3.42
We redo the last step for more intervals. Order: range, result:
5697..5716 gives 3.31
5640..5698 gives 3.37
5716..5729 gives 3.49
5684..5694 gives 3.43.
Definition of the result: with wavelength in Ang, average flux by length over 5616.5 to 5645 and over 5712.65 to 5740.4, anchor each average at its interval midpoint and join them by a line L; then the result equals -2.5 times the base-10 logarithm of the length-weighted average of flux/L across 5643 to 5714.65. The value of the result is 0.01 mag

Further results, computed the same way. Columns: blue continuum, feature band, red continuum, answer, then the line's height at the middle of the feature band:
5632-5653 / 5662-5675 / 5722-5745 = 0.00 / 3.38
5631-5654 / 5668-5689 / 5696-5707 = -0.03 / 3.33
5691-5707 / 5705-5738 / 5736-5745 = 0.00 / 3.43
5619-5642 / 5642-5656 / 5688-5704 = 0.01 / 3.36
